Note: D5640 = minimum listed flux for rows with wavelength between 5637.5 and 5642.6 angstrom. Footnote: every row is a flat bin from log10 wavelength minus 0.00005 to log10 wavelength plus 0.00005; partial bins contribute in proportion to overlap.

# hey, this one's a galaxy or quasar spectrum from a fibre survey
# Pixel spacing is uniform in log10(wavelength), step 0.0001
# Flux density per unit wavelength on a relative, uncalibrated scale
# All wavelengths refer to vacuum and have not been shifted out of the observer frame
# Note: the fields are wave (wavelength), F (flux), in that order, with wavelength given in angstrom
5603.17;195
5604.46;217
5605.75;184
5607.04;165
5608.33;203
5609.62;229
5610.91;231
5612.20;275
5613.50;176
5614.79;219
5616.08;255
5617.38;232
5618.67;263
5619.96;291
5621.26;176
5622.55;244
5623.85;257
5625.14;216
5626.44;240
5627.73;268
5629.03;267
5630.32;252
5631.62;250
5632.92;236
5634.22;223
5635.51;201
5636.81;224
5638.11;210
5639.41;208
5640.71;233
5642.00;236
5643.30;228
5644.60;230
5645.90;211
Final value 208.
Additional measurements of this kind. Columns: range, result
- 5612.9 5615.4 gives 176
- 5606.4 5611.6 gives 165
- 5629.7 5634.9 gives 223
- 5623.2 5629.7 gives 216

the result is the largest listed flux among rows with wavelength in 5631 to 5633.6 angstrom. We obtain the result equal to 250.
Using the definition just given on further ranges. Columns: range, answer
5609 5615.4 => 275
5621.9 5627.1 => 257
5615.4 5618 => 255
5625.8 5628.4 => 268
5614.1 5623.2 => 291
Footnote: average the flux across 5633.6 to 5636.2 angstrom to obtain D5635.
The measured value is 212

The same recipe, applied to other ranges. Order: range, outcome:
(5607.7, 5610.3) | 217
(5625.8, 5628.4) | 254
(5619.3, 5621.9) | 234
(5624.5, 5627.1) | 228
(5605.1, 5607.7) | 175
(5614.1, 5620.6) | 252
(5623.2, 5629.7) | 250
